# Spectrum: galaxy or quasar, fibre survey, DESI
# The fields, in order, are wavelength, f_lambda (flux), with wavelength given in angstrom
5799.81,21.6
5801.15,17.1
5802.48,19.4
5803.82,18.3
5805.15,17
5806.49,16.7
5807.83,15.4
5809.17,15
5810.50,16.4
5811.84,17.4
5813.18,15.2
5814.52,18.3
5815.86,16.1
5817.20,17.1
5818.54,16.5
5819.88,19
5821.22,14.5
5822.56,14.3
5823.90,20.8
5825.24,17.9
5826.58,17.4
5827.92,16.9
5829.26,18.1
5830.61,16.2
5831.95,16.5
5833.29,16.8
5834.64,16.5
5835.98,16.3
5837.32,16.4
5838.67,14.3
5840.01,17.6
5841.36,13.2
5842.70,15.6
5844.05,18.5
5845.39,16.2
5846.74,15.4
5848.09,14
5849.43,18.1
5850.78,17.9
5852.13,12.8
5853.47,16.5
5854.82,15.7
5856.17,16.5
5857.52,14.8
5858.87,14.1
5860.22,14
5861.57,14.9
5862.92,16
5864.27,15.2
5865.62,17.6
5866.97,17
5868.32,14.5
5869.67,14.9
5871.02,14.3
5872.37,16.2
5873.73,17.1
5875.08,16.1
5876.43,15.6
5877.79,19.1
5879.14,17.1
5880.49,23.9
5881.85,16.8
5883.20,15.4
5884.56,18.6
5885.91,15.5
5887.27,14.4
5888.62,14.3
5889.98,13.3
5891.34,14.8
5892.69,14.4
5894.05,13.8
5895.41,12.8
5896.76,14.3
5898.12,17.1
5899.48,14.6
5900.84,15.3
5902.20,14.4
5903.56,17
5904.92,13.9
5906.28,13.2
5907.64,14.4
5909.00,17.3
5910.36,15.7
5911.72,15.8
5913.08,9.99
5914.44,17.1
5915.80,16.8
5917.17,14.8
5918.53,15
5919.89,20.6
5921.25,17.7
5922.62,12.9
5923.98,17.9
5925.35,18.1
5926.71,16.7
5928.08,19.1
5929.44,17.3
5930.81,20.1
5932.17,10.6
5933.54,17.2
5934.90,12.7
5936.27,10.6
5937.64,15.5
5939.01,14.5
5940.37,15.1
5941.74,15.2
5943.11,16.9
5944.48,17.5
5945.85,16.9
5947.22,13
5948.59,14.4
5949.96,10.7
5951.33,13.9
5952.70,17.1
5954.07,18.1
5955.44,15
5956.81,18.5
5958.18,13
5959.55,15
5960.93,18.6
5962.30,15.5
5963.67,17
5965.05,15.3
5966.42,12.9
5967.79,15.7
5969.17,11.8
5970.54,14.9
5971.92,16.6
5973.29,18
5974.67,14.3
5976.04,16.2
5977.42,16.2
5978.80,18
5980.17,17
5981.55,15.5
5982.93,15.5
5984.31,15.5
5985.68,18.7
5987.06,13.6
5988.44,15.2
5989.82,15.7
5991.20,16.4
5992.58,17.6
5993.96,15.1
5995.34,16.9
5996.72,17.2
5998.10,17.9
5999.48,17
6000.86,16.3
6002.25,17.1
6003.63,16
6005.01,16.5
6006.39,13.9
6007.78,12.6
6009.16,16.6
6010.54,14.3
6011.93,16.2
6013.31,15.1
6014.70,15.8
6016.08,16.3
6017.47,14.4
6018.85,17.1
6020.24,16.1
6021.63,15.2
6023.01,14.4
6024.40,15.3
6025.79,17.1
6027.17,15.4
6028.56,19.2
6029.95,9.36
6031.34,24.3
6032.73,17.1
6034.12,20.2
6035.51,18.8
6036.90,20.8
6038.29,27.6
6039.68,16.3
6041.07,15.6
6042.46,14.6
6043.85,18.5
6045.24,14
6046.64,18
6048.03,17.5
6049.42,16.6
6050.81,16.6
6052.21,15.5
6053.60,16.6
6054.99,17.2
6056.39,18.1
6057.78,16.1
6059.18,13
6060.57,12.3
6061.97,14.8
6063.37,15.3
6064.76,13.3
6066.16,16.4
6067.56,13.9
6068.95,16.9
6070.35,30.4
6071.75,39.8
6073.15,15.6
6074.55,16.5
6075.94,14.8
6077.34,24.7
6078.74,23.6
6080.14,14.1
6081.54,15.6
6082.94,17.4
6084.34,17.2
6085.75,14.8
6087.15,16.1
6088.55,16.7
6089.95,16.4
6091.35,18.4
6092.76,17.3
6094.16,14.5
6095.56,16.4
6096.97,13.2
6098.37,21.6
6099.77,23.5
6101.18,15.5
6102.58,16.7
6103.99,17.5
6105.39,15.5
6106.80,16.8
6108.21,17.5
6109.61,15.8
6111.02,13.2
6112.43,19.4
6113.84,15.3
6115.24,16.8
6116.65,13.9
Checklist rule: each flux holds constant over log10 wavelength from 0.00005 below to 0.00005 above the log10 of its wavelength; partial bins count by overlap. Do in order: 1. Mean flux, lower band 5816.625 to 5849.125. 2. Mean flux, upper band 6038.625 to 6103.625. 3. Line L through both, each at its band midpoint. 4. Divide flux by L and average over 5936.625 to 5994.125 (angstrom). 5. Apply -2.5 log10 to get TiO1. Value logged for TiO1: 0.09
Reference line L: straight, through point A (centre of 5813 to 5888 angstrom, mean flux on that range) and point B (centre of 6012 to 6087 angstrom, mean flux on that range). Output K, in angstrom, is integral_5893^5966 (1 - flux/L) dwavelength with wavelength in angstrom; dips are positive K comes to 5.6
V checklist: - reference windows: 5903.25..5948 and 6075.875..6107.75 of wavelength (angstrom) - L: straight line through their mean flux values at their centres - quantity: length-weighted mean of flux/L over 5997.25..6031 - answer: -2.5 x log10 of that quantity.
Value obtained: 0.06 mag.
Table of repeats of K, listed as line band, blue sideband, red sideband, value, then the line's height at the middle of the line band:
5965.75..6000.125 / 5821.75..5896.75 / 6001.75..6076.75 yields 1.5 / 16.7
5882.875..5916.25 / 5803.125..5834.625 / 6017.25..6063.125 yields 3.7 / 16.8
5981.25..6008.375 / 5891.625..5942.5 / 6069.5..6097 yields 1.5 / 17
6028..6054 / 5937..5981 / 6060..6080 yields 0.6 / 18.2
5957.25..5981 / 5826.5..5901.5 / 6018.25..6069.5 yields 0.9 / 16.3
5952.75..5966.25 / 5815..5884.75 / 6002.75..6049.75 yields 0.4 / 16.6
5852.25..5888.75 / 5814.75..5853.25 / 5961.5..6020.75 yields 0.5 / 16.3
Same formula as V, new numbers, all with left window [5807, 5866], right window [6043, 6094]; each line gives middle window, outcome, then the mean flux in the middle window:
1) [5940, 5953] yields 0.12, 15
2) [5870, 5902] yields 0.04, 15.8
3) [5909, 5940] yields 0.06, 15.8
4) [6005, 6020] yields 0.12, 15.3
